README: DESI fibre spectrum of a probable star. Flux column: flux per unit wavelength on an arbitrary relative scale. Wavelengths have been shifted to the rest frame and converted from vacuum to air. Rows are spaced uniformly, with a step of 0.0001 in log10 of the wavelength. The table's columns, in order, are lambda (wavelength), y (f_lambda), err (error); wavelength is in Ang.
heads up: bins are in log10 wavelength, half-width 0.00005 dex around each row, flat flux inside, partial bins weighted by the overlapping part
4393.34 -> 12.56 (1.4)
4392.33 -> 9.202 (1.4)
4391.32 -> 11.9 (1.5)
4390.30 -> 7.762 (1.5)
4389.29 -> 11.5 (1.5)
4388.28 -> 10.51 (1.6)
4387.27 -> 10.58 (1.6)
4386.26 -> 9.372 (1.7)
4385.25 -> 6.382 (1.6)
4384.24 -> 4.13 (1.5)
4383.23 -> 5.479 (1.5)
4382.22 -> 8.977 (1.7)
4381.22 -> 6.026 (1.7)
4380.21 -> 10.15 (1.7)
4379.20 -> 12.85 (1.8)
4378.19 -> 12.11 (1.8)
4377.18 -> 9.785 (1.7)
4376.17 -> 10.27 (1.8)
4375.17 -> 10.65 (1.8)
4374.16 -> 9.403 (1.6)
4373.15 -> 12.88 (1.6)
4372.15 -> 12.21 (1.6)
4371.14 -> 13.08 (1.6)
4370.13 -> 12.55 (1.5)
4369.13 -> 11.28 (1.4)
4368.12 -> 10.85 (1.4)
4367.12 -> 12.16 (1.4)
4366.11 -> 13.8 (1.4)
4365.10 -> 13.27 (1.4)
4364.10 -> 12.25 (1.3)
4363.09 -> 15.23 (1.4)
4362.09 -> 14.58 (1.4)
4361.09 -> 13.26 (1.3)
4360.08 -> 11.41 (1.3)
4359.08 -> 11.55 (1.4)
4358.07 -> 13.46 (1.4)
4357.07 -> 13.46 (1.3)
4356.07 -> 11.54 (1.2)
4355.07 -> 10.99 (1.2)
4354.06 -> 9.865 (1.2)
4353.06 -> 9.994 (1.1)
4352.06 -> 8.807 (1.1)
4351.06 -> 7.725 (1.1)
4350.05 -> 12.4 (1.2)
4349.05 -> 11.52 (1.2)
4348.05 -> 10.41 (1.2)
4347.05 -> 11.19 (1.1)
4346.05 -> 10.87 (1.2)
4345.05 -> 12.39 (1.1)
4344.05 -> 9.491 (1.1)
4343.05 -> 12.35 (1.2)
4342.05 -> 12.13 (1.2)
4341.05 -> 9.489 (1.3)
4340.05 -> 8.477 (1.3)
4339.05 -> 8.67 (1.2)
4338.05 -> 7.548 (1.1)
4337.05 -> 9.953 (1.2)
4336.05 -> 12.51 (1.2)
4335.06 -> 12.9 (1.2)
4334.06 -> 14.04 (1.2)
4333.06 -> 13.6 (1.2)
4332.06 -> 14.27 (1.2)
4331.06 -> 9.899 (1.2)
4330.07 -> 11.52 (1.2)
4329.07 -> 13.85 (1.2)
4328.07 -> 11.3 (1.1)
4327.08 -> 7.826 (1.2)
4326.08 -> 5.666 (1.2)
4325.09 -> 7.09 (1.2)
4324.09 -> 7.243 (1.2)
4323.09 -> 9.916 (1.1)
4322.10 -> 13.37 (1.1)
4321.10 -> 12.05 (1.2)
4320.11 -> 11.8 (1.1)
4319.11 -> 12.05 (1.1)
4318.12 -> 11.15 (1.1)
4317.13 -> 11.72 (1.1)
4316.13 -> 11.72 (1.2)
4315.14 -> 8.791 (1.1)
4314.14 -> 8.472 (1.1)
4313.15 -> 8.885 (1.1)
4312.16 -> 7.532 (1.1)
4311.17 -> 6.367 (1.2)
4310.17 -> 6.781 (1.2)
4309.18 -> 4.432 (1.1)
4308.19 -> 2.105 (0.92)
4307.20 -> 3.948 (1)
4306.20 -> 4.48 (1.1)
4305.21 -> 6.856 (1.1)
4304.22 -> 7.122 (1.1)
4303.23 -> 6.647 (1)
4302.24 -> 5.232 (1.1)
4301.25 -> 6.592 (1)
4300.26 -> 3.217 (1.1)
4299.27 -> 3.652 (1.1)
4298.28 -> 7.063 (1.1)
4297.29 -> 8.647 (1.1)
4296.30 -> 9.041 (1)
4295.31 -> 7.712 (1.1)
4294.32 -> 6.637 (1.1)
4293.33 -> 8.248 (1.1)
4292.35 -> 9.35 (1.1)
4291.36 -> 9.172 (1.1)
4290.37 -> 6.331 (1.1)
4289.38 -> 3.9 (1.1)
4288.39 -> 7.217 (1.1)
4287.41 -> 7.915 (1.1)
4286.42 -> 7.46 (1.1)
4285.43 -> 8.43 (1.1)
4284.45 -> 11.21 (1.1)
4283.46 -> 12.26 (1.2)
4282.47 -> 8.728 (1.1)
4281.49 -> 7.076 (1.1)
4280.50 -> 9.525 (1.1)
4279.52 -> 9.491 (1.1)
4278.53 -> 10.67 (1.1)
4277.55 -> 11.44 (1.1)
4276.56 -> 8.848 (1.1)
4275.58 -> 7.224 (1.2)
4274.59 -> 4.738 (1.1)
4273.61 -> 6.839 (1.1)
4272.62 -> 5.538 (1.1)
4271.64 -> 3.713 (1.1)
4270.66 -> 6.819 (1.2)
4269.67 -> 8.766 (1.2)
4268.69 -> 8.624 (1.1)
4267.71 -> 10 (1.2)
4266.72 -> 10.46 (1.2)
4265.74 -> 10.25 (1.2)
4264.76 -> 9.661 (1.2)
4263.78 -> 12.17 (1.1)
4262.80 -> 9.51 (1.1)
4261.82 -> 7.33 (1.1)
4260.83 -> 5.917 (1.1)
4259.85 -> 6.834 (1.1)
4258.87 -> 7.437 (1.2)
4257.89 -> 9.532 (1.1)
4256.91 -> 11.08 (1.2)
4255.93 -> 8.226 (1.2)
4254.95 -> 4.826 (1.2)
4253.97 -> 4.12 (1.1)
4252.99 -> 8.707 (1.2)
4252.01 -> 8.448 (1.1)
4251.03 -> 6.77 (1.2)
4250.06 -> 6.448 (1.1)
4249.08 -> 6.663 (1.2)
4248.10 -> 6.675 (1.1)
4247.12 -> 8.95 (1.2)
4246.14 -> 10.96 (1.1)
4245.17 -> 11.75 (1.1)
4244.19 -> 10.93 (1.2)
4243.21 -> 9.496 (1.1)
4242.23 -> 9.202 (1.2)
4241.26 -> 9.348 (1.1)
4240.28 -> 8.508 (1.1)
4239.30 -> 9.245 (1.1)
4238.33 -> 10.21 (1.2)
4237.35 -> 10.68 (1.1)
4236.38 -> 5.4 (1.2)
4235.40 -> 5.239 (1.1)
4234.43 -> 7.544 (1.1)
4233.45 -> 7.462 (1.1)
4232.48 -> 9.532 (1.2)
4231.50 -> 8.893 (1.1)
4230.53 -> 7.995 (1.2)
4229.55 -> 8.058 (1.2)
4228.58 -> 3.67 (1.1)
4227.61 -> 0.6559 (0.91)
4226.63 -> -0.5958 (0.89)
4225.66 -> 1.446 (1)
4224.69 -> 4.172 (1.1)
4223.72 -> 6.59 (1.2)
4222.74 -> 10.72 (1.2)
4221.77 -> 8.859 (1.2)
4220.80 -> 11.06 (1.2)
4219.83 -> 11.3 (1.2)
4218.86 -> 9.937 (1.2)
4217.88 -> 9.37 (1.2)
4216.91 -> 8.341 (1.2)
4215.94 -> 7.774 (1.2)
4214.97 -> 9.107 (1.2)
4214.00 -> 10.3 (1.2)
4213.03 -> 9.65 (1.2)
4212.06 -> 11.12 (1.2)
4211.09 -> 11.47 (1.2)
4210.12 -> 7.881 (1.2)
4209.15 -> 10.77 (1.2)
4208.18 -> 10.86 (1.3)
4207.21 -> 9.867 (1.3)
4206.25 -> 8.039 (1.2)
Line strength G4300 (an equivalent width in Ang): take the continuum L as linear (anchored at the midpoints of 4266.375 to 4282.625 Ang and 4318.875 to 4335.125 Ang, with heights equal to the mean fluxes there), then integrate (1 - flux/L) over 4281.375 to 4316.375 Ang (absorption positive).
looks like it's 8.2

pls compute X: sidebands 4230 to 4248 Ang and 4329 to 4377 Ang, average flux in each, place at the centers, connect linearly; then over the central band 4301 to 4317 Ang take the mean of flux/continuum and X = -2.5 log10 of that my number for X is 0.49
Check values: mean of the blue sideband 8.91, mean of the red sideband 11.6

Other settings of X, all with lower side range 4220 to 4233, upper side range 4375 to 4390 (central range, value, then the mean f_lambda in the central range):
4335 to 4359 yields -0.25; 10.7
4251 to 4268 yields -0.21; 8.43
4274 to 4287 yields -0.22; 8.98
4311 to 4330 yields -0.22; 9.93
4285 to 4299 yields 0.00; 7.58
